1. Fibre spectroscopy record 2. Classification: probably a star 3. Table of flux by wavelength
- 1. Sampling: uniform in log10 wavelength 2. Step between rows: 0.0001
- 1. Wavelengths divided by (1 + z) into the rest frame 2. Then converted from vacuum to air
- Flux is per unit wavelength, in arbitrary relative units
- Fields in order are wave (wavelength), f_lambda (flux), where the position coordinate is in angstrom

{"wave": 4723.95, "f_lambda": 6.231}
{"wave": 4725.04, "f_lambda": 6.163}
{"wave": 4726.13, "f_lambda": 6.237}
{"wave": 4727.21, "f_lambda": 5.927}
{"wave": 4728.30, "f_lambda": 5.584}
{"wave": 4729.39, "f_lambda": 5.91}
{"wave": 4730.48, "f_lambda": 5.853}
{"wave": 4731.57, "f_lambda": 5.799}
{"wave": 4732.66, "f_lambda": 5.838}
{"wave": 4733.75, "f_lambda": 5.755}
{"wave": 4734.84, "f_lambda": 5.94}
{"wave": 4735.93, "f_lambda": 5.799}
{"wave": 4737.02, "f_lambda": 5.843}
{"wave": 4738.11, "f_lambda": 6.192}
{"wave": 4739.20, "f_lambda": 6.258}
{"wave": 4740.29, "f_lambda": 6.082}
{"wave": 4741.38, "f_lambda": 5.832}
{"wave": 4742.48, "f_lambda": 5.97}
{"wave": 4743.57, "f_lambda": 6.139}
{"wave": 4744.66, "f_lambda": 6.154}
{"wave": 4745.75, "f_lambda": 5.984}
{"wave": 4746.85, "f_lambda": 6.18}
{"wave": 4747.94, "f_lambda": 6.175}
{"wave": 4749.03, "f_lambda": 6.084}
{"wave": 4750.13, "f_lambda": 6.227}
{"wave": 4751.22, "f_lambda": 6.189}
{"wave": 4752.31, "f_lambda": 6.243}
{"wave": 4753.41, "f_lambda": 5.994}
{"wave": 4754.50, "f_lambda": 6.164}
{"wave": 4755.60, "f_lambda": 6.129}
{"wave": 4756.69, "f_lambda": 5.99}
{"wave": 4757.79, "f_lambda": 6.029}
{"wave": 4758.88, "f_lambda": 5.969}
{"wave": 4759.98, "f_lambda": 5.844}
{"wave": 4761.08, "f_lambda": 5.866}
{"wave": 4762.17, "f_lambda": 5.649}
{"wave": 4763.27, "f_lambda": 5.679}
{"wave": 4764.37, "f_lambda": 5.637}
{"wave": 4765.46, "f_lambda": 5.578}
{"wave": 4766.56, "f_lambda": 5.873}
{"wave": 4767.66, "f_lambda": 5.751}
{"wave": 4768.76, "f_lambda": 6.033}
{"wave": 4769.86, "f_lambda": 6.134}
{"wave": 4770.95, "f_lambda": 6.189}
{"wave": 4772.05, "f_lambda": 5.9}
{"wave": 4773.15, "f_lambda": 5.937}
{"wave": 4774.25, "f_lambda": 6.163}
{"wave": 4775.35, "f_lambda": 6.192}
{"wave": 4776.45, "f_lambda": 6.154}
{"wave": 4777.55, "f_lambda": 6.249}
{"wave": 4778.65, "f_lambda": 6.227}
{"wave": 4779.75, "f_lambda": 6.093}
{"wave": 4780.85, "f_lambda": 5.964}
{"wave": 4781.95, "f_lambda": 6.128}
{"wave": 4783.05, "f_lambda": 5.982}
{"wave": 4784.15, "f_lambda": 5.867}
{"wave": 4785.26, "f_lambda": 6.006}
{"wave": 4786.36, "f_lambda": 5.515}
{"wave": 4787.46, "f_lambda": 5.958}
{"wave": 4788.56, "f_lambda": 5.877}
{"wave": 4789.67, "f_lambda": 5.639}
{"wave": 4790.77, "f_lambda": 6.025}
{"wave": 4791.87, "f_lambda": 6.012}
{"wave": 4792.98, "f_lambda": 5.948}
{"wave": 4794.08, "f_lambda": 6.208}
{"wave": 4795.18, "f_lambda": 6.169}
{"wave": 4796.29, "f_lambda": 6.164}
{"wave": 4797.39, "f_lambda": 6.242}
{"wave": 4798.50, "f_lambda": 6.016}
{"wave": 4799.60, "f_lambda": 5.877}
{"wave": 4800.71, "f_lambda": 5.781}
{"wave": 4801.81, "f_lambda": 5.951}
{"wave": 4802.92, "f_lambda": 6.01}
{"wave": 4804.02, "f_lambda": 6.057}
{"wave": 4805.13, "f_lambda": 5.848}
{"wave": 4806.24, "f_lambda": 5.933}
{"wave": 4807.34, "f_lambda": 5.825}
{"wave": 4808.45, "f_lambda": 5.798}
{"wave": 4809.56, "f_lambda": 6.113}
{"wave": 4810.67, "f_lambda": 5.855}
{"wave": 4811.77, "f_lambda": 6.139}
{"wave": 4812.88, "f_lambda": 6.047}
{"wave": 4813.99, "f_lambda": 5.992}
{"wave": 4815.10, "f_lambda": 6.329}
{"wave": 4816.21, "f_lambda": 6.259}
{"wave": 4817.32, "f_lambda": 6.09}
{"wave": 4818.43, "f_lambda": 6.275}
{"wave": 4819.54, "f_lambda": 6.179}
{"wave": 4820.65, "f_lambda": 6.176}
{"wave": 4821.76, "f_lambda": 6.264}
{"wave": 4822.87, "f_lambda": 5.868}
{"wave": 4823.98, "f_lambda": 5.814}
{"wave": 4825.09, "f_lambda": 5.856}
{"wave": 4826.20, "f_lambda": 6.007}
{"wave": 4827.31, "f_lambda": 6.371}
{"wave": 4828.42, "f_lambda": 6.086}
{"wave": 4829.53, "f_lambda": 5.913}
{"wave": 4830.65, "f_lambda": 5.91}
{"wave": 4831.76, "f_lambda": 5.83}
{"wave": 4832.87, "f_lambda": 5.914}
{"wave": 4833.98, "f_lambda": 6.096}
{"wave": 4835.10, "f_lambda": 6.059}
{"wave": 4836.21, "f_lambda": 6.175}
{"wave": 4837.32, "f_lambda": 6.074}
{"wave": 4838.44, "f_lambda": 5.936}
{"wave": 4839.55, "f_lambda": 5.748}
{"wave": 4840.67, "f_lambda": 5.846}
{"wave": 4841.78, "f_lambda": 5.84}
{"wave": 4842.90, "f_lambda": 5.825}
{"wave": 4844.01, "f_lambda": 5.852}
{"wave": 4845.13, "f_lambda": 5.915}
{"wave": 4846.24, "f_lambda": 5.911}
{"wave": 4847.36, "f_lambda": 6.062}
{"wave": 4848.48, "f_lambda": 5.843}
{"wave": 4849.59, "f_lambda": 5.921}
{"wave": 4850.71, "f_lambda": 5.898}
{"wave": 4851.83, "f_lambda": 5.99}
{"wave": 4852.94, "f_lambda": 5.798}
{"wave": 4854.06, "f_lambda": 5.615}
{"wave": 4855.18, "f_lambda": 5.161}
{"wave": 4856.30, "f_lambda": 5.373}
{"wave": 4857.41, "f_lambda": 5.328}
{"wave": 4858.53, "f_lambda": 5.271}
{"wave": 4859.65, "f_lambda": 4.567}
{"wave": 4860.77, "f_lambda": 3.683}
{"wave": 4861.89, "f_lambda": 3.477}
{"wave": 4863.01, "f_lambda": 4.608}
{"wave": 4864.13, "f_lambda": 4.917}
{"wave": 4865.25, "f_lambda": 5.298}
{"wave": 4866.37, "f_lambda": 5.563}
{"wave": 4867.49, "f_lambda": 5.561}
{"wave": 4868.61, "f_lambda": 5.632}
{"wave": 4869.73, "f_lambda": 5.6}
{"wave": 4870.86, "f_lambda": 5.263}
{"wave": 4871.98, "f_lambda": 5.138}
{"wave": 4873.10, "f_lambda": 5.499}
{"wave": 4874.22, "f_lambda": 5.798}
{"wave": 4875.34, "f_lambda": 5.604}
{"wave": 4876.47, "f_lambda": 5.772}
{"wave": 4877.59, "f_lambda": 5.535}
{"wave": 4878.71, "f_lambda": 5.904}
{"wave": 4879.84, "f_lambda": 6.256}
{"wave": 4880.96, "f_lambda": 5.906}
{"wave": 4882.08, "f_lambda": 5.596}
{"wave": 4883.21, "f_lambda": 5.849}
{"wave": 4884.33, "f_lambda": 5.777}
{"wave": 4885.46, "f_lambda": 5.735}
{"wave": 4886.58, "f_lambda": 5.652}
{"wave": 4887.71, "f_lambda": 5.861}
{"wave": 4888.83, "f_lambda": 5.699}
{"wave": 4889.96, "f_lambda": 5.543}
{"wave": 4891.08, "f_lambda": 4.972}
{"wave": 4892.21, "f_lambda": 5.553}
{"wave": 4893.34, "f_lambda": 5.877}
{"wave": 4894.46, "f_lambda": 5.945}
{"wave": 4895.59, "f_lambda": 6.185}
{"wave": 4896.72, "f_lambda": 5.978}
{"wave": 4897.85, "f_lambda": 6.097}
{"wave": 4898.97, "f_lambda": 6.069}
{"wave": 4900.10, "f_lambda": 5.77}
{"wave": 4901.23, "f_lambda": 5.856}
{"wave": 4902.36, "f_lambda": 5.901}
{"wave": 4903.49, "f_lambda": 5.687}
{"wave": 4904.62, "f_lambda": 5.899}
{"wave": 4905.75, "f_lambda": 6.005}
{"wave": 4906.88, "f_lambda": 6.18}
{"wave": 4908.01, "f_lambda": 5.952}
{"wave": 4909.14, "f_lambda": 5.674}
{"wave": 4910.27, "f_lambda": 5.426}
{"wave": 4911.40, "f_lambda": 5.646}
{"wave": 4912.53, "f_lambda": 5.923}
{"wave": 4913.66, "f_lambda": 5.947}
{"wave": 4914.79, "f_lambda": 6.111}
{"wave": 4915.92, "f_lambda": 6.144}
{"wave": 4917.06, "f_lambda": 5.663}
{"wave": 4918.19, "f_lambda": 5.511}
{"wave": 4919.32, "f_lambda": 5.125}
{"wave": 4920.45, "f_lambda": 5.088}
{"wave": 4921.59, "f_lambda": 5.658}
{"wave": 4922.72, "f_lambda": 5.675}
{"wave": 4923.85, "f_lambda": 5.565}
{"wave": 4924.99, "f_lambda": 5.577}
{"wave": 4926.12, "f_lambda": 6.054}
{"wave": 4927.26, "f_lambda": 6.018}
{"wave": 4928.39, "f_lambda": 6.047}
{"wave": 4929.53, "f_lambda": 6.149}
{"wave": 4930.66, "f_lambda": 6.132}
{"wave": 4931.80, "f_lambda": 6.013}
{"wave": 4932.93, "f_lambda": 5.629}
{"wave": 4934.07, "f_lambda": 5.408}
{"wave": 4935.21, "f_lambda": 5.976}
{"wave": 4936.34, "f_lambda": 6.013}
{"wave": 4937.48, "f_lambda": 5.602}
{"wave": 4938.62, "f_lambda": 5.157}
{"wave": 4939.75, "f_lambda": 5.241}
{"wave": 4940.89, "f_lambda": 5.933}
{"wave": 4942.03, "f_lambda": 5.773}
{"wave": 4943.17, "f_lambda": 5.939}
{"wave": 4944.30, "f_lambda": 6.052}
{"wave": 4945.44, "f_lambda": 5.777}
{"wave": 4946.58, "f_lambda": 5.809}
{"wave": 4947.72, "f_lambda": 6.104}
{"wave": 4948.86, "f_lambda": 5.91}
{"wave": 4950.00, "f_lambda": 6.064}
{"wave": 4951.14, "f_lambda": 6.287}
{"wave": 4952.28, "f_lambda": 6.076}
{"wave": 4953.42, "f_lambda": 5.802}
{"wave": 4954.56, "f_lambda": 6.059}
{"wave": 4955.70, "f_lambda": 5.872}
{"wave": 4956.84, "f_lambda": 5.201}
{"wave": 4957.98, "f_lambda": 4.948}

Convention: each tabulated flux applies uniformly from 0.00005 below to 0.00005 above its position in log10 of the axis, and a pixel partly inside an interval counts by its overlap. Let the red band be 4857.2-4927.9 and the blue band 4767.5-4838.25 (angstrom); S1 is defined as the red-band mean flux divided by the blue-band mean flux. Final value 0.93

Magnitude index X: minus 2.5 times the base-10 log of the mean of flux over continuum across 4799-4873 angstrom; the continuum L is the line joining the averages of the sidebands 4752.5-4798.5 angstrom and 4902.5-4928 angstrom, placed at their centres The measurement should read 0.03 mag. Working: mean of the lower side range 5.98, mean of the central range 5.74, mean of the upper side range 5.76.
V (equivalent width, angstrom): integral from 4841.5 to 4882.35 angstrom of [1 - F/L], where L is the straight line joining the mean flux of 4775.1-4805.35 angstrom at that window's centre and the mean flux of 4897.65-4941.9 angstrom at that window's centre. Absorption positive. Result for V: 2.8 angstrom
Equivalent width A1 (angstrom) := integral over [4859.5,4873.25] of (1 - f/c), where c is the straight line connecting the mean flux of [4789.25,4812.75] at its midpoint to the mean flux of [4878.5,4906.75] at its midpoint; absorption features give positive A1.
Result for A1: 2.1 angstrom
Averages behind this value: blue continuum 5.99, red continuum 5.83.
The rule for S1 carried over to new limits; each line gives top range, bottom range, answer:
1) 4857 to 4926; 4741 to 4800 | 0.93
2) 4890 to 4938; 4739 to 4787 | 0.97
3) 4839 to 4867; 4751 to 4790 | 0.91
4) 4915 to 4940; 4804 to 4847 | 0.95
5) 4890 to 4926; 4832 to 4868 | 1.04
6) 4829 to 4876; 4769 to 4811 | 0.93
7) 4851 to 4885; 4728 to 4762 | 0.90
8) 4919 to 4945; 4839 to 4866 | 1.06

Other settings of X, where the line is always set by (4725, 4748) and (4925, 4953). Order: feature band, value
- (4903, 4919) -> 0.01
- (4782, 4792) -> 0.01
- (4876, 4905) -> 0.02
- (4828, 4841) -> -0.01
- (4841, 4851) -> 0.00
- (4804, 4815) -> -0.01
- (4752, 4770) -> 0.01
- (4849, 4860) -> 0.08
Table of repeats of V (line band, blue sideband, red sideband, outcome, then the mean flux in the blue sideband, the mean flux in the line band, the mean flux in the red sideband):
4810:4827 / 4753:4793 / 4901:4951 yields -0.5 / 5.95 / 6.08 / 5.8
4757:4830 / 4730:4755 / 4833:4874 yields -2.5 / 6.03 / 5.99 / 5.52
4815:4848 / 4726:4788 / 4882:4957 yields -0.6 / 5.98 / 6.01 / 5.8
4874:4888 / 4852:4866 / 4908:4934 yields -1.4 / 4.96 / 5.79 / 5.76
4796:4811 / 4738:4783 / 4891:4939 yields 0.0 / 6.03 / 5.96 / 5.8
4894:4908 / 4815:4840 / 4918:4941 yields -0.4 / 6.05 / 5.96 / 5.69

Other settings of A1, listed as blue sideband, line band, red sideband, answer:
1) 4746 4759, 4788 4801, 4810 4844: 0.1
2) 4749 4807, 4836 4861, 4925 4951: 1.2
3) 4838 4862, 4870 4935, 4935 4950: -0.9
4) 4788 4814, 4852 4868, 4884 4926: 2.2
